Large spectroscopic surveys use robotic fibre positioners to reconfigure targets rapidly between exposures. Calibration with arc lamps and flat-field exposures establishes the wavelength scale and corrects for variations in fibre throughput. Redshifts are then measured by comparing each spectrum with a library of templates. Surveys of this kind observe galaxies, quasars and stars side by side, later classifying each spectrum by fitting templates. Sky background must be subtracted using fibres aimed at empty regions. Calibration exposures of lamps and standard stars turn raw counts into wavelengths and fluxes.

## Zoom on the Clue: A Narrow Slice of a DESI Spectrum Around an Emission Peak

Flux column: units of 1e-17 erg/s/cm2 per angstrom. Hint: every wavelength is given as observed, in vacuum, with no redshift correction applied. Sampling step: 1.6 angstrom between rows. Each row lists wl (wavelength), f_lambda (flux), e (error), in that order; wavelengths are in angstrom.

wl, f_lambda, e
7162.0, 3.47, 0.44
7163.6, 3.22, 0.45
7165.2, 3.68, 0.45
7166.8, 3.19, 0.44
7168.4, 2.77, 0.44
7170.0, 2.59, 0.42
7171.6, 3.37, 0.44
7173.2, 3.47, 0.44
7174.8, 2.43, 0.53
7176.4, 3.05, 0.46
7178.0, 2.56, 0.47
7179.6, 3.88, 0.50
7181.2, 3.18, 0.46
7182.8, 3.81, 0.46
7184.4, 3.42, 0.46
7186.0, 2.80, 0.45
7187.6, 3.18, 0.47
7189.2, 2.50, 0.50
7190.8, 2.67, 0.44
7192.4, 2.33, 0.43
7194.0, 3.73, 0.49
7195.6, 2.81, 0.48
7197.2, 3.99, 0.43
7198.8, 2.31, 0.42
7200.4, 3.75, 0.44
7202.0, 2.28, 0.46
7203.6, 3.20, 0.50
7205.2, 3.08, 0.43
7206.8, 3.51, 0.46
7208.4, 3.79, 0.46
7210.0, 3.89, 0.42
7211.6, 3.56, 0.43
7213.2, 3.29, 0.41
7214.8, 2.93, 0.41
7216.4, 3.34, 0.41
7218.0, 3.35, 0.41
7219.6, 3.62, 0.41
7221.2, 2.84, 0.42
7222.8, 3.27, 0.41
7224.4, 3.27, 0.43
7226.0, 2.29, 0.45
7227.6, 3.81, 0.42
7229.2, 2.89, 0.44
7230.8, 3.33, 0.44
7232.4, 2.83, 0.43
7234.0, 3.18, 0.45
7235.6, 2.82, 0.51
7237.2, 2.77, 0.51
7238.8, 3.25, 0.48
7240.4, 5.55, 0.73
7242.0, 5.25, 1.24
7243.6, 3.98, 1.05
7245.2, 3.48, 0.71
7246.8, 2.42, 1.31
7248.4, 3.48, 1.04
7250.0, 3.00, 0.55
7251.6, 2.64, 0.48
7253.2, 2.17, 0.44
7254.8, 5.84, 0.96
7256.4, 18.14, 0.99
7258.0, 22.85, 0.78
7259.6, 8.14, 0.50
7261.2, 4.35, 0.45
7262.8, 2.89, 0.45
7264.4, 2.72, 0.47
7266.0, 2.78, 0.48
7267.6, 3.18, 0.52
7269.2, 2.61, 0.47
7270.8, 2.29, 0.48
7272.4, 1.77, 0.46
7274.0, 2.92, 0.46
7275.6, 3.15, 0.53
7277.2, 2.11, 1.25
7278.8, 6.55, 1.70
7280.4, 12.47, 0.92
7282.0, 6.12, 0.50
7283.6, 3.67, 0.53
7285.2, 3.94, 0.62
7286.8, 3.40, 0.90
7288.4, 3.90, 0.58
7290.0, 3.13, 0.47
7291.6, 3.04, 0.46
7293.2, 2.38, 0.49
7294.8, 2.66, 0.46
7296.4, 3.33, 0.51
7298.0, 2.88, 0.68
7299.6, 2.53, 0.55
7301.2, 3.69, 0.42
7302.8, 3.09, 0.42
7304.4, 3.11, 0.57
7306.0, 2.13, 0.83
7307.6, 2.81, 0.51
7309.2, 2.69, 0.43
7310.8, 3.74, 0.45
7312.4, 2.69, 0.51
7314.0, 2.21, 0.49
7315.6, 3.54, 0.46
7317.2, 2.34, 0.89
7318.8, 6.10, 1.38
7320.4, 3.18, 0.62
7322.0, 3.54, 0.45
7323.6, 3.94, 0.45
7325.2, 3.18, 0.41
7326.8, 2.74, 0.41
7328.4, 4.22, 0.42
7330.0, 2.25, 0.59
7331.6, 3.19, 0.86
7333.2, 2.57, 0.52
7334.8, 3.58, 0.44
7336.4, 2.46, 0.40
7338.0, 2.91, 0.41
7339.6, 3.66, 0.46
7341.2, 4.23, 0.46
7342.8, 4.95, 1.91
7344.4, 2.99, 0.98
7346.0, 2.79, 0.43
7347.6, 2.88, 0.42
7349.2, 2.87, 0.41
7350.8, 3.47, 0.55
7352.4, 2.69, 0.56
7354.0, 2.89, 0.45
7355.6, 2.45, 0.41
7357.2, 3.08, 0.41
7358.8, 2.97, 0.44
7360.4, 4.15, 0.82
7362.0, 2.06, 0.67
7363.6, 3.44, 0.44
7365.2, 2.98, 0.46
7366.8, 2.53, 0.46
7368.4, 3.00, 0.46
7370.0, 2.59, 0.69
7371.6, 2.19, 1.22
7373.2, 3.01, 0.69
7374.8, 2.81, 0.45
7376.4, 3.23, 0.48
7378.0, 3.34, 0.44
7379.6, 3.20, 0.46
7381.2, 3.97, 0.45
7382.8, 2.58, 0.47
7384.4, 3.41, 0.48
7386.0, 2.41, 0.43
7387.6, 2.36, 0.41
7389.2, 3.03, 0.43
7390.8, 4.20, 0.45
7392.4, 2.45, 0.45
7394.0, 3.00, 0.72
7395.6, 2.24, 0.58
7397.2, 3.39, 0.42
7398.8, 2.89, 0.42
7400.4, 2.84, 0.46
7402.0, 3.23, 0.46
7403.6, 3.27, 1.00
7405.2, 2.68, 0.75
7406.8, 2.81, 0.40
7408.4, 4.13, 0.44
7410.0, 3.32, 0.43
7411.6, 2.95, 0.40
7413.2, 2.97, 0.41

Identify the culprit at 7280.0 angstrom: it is [N II] 6583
